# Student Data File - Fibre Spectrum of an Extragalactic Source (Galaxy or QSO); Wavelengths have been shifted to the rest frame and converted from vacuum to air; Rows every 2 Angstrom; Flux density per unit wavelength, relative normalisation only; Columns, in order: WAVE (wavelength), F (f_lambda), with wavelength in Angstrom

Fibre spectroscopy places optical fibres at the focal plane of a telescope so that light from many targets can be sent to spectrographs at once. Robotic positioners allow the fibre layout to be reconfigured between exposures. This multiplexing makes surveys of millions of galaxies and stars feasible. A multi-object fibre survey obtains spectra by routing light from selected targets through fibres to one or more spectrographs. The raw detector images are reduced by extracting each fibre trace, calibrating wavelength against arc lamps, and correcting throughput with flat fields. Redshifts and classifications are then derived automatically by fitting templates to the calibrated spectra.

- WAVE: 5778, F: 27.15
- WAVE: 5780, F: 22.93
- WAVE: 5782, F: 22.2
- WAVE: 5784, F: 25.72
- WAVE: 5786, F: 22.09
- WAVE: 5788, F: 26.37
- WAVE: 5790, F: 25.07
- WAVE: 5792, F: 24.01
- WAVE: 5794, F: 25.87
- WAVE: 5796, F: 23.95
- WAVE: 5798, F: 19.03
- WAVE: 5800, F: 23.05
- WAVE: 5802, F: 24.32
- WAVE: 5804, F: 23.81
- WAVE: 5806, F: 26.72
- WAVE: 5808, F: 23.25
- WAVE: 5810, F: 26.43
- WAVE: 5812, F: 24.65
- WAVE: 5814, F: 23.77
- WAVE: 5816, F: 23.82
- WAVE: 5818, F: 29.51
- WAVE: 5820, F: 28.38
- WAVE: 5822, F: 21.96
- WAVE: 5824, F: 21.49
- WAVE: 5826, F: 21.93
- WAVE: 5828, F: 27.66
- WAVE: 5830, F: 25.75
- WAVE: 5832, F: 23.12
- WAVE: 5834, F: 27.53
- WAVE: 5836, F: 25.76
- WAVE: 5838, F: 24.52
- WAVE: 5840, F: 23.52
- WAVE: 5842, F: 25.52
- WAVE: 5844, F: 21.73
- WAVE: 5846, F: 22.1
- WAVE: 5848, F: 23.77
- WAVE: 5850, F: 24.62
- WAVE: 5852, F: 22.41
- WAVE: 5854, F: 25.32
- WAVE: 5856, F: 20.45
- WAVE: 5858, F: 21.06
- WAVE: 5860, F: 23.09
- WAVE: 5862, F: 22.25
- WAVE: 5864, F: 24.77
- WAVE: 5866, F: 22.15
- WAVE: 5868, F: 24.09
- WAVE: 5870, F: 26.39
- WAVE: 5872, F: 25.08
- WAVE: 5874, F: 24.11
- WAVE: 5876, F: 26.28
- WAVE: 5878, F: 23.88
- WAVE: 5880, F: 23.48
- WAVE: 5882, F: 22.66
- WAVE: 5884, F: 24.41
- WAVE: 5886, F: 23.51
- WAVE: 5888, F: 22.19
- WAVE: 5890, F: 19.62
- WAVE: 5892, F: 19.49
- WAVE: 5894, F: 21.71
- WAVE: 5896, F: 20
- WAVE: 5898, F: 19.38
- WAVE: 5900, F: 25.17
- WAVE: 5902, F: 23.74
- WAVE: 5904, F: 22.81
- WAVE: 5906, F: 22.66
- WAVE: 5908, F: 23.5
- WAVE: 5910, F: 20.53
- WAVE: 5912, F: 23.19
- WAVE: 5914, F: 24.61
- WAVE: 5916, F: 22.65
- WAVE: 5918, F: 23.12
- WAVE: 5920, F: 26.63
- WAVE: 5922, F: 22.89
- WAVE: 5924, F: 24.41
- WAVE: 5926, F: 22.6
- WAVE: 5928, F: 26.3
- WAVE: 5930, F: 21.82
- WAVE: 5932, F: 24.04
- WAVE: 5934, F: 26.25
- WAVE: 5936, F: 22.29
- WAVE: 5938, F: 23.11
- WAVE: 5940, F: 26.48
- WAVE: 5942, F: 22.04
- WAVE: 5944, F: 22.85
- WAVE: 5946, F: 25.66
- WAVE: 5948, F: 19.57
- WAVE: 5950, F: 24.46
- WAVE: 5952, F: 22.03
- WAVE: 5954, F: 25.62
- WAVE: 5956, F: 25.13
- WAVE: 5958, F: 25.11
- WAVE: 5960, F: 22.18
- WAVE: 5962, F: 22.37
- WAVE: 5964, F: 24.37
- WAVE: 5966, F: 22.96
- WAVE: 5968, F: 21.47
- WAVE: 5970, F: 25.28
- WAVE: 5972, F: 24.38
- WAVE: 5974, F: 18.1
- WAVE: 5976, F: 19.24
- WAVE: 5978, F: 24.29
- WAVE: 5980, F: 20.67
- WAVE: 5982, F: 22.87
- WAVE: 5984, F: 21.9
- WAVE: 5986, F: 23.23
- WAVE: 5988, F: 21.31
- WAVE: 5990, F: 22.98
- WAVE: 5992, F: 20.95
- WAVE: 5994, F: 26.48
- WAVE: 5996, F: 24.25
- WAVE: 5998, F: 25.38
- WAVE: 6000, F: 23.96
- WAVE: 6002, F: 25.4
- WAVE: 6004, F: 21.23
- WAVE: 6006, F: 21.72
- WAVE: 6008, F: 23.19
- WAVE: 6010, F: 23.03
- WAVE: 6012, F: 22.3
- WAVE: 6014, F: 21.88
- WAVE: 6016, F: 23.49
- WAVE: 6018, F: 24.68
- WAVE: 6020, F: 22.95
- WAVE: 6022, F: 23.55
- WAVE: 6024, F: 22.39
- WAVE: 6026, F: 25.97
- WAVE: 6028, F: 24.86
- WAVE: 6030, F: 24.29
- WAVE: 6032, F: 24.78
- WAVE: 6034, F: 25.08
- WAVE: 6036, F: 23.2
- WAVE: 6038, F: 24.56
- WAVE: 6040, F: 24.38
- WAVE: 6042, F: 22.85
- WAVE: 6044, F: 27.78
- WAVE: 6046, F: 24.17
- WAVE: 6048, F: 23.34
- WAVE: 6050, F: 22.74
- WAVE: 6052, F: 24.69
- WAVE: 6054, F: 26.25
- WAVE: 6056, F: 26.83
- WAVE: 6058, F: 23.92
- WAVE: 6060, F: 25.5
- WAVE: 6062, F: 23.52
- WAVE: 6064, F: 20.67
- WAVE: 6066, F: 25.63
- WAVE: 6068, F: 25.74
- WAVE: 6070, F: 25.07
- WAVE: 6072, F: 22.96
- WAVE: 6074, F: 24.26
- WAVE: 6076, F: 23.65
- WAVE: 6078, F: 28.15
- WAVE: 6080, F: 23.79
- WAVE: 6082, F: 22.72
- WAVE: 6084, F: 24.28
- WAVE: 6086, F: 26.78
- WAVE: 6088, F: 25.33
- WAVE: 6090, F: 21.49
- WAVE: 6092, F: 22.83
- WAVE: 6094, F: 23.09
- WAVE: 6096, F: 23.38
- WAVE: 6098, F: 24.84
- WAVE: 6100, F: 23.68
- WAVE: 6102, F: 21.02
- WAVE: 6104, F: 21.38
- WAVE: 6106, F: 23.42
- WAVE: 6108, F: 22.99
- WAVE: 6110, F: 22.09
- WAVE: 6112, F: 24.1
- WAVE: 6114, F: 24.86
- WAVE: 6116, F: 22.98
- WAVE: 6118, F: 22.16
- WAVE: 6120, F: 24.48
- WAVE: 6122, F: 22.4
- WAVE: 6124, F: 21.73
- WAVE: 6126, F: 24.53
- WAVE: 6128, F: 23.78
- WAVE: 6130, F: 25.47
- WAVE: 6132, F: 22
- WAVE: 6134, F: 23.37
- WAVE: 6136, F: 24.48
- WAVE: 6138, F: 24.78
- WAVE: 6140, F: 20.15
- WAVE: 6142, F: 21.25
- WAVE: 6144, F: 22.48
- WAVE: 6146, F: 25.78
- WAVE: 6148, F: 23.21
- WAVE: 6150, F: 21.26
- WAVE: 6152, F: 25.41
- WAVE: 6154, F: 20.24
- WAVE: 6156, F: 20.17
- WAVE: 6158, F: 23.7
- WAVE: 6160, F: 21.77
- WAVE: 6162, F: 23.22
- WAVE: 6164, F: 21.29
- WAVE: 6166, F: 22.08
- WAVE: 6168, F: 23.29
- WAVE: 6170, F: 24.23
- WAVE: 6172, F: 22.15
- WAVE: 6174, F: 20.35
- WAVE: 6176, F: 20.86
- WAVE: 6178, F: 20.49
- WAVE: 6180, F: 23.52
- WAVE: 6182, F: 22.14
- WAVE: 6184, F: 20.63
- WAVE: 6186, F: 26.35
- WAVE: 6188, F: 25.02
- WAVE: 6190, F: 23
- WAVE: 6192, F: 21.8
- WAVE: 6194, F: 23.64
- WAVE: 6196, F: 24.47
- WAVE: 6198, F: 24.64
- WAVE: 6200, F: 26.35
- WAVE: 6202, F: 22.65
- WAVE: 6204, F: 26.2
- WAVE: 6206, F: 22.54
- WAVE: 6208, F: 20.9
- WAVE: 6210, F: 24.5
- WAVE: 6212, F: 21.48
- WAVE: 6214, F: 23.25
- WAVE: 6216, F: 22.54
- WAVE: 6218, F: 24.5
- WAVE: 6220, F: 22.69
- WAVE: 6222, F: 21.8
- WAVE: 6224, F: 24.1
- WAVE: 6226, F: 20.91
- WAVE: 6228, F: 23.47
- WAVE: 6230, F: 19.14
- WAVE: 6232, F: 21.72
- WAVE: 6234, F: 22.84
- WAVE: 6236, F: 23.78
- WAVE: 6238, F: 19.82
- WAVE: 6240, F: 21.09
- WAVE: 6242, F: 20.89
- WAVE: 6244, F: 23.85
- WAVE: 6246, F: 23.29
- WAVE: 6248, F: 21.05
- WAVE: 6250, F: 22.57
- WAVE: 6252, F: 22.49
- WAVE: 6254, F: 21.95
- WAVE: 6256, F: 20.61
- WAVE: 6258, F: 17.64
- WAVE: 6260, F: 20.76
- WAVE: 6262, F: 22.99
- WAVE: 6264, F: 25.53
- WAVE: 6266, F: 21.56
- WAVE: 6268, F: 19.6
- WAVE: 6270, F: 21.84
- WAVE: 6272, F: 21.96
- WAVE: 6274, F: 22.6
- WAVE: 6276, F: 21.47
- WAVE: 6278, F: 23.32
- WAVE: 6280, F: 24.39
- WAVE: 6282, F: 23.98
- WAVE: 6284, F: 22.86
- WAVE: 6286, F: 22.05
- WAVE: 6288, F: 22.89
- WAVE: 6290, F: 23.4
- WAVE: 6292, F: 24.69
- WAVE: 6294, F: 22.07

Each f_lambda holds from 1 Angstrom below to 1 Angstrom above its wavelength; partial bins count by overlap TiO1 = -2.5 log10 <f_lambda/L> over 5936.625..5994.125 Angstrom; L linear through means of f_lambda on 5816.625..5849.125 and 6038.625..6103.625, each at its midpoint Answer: 0.07 mag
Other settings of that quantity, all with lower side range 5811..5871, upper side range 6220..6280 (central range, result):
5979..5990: 0.060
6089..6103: -0.007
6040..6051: -0.054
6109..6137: -0.040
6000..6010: 0.011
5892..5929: 0.034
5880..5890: 0.047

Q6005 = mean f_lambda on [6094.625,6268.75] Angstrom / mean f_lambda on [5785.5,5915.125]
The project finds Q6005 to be 0.96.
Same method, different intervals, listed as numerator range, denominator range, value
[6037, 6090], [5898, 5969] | 1.04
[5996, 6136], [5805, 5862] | 0.98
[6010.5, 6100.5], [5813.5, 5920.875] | 1.03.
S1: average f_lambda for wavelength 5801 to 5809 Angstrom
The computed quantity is 24.5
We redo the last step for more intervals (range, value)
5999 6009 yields 23.1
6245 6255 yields 22.3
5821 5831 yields 23.8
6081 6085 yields 23.5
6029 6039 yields 24.4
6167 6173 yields 23.2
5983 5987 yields 22.6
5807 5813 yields 24.8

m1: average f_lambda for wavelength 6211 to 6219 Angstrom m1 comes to 22.9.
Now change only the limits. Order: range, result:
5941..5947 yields 23.5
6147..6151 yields 22.2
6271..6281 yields 22.7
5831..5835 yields 25.3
